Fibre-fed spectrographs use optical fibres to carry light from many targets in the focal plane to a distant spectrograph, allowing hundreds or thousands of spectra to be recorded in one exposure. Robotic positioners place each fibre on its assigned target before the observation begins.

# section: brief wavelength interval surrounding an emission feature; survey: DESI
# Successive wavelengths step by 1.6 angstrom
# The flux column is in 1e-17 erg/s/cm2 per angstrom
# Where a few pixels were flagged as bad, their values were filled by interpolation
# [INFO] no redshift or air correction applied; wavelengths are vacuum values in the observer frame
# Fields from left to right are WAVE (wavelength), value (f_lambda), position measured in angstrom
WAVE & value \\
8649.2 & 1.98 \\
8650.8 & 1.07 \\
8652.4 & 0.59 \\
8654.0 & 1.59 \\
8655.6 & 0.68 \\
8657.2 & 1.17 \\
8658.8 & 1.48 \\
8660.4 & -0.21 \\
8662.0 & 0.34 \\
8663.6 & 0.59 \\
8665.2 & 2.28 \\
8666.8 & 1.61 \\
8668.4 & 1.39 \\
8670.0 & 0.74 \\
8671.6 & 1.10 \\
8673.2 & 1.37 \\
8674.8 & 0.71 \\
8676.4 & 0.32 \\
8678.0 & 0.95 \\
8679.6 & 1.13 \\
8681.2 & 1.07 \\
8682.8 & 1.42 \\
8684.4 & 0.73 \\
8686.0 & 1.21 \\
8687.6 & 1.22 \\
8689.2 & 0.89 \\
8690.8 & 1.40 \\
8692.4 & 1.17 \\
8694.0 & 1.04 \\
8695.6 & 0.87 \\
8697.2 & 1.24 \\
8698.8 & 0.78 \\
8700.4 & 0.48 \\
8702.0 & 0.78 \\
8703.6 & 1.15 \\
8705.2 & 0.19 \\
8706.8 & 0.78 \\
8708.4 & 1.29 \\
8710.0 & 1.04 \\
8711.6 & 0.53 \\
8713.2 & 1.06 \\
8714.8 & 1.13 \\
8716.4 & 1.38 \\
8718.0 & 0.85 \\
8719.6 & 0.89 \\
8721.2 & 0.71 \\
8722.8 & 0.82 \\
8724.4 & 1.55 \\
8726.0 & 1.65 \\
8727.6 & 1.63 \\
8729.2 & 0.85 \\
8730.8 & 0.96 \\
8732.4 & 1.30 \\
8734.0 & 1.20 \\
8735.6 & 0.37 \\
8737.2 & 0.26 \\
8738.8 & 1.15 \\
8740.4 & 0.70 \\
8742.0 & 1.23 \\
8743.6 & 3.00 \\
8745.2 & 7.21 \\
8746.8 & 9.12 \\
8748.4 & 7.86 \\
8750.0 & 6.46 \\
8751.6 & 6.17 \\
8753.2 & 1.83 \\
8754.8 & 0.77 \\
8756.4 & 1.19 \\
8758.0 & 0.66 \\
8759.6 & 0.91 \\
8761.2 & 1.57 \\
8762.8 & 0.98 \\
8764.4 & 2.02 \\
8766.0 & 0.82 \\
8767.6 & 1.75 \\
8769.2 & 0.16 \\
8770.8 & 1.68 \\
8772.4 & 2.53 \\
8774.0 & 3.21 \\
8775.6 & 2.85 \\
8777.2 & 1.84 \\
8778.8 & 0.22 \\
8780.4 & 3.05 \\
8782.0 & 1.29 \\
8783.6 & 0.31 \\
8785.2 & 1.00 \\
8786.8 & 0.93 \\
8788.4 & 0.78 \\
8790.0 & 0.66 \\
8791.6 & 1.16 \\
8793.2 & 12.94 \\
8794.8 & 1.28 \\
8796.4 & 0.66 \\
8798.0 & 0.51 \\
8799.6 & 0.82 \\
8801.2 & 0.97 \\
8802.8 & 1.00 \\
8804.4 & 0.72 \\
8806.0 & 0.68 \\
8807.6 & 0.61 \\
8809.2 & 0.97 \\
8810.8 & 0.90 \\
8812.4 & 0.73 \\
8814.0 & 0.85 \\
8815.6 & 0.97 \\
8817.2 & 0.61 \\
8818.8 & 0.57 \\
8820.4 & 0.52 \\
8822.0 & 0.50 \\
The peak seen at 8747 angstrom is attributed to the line H-alpha 6563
